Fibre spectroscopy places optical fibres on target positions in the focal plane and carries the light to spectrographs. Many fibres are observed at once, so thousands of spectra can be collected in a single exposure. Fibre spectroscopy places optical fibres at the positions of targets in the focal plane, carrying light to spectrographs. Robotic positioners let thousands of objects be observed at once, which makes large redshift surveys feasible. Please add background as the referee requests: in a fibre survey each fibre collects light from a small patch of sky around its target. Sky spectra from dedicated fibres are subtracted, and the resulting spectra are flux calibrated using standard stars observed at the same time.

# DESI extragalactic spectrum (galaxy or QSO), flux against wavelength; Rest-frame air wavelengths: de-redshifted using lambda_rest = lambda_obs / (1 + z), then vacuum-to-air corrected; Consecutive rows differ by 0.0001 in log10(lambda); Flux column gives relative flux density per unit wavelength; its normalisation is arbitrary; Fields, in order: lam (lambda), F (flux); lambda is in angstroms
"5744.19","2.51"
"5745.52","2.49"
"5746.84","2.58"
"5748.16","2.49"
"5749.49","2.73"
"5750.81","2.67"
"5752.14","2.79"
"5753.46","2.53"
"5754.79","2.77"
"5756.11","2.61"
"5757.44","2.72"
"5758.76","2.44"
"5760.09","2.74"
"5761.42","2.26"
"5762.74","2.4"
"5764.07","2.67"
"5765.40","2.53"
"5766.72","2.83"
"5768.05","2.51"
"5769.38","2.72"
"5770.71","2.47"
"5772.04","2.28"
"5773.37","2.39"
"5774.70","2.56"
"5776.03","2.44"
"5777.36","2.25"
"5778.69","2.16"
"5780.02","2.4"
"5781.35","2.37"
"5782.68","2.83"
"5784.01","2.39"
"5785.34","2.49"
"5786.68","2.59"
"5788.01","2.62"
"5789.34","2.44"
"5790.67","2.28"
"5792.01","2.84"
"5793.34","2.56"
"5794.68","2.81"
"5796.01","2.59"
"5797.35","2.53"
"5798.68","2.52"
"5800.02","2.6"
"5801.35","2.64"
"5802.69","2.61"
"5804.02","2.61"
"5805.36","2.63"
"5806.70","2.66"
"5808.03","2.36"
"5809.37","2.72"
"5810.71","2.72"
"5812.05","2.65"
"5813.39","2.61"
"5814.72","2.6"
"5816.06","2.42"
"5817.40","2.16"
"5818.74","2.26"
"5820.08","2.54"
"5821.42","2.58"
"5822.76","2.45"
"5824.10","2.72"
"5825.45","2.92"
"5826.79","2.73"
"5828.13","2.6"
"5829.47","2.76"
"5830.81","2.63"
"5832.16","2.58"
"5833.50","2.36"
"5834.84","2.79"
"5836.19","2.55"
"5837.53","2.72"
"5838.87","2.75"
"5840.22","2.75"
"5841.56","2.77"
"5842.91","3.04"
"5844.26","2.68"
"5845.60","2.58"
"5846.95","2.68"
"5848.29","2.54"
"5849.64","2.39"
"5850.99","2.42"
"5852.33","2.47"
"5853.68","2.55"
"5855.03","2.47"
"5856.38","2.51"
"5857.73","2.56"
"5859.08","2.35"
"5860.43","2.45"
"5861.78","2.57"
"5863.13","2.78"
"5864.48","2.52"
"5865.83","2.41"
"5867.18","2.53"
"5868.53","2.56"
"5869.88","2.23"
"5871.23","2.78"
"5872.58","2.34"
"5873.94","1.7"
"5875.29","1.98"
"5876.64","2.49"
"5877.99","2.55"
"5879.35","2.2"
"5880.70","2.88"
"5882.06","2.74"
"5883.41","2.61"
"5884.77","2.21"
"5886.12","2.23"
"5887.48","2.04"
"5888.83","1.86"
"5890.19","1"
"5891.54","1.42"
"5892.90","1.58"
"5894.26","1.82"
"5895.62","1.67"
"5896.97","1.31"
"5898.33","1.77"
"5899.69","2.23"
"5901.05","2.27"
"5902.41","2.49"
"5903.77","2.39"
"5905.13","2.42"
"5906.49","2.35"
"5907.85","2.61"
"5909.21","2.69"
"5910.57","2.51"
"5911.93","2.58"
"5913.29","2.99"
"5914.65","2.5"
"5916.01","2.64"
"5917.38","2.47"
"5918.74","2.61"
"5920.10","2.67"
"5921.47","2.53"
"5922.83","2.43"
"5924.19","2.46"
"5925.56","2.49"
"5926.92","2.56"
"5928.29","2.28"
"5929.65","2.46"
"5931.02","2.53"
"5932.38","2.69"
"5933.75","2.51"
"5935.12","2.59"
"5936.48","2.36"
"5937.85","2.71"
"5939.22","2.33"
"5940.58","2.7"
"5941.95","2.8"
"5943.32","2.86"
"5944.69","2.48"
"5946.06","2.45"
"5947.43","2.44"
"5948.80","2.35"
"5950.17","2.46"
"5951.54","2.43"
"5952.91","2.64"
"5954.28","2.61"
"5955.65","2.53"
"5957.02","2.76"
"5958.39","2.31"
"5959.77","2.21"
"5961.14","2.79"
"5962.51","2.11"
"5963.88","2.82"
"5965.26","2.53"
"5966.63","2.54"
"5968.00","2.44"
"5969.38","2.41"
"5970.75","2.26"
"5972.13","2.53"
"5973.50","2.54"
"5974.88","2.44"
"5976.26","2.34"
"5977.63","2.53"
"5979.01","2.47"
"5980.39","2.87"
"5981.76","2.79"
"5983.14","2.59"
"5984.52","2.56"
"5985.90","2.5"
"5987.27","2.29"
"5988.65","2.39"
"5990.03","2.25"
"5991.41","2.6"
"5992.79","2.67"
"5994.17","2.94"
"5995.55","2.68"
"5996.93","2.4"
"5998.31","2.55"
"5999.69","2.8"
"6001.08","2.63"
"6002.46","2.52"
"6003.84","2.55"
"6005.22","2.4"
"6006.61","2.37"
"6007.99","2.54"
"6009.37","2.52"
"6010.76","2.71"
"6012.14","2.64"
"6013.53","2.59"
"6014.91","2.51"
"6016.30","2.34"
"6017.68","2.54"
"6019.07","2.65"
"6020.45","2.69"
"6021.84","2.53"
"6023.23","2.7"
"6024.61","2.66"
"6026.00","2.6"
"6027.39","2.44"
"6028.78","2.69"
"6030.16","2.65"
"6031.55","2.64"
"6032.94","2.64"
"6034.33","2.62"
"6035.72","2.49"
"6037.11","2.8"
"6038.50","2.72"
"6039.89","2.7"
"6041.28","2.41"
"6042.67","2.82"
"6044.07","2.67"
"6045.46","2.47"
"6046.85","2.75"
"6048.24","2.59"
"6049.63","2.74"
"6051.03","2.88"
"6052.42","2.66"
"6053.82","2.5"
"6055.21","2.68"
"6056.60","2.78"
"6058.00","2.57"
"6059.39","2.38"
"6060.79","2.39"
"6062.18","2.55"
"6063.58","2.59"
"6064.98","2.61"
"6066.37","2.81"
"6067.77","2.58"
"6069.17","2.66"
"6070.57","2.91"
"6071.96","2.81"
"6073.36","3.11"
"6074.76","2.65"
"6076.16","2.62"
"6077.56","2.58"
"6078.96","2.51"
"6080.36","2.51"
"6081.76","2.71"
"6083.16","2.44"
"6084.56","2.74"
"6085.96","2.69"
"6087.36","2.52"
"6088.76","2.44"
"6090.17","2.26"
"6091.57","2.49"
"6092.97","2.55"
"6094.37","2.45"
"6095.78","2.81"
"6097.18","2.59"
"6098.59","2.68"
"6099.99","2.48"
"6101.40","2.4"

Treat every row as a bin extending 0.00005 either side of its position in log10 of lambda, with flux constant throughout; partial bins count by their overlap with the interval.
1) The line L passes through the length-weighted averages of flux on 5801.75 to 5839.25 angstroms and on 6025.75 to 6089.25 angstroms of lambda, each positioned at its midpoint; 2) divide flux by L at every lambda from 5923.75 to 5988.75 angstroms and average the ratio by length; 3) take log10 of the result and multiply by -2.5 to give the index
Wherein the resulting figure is 0.04 mag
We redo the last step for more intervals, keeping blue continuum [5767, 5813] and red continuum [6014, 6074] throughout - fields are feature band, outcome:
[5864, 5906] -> 0.19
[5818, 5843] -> -0.04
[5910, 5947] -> 0.01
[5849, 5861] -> 0.04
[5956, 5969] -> 0.05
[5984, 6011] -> 0.03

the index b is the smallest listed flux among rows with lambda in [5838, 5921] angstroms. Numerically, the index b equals 1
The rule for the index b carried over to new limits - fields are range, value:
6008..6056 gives 2.34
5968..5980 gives 2.26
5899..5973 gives 2.11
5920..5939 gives 2.28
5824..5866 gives 2.35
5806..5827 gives 2.16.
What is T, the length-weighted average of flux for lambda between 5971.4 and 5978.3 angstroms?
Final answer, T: 2.47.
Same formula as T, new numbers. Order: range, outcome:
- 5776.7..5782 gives 2.3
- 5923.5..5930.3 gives 2.45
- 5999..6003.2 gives 2.65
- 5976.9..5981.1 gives 2.63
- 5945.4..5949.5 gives 2.41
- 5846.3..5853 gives 2.5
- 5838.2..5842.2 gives 2.76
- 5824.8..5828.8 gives 2.75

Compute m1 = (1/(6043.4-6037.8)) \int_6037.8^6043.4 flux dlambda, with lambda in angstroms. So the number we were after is 2.66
